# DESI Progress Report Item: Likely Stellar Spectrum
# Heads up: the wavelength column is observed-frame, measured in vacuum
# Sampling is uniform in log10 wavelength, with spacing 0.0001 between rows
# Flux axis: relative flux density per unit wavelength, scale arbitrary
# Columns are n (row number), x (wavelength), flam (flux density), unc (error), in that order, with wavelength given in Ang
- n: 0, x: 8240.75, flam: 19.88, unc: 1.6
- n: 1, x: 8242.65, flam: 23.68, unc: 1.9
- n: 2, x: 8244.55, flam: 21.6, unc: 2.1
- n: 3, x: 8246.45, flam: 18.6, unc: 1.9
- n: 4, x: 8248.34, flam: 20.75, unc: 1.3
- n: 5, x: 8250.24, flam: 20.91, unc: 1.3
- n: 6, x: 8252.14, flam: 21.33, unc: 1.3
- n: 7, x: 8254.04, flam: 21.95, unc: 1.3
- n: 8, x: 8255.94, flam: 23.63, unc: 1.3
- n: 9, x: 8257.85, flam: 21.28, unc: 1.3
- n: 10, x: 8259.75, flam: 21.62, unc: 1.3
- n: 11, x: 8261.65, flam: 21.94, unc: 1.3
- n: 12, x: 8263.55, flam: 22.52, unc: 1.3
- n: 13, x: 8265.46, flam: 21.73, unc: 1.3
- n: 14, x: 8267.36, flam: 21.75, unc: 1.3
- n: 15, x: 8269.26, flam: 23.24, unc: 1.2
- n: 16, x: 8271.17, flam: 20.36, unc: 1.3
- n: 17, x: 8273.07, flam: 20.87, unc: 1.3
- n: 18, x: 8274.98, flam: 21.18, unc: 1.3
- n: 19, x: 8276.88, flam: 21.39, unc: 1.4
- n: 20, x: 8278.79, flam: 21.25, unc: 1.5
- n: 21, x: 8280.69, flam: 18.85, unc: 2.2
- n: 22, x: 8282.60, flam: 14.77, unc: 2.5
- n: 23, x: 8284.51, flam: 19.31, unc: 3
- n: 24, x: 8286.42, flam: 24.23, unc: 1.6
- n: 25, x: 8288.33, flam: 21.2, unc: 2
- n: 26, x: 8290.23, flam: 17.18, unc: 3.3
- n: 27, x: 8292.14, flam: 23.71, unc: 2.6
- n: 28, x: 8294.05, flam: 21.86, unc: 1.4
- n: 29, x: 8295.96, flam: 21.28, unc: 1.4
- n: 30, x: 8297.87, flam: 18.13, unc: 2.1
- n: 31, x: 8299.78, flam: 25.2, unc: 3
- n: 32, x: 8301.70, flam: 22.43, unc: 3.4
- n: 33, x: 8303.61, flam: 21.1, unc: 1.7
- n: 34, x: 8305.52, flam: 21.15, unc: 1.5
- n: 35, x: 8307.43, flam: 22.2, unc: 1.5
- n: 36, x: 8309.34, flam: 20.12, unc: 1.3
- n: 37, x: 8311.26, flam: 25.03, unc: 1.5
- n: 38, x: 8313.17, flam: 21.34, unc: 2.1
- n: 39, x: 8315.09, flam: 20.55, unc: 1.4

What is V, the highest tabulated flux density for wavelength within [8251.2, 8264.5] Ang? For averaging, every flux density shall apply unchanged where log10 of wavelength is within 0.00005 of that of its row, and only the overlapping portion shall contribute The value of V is 23.63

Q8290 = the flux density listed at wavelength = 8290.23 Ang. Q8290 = 17.18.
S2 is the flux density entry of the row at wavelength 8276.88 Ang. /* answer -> 21.39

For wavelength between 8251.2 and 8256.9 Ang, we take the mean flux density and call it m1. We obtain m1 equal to 22.3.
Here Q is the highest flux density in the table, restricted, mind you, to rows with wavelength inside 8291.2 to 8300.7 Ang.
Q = 25.2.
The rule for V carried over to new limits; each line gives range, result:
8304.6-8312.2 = 25.03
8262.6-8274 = 23.24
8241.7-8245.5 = 23.68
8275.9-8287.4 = 24.23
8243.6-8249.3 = 21.6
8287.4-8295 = 23.71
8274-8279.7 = 21.39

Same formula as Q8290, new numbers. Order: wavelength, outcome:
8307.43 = 22.2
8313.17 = 21.34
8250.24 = 20.91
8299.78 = 25.2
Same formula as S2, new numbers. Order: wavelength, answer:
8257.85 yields 21.28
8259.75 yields 21.62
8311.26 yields 25.03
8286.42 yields 24.23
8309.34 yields 20.12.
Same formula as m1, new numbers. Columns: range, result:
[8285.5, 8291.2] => 20.9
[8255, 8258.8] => 22.4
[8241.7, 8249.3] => 21.2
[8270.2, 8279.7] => 21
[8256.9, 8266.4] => 21.8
